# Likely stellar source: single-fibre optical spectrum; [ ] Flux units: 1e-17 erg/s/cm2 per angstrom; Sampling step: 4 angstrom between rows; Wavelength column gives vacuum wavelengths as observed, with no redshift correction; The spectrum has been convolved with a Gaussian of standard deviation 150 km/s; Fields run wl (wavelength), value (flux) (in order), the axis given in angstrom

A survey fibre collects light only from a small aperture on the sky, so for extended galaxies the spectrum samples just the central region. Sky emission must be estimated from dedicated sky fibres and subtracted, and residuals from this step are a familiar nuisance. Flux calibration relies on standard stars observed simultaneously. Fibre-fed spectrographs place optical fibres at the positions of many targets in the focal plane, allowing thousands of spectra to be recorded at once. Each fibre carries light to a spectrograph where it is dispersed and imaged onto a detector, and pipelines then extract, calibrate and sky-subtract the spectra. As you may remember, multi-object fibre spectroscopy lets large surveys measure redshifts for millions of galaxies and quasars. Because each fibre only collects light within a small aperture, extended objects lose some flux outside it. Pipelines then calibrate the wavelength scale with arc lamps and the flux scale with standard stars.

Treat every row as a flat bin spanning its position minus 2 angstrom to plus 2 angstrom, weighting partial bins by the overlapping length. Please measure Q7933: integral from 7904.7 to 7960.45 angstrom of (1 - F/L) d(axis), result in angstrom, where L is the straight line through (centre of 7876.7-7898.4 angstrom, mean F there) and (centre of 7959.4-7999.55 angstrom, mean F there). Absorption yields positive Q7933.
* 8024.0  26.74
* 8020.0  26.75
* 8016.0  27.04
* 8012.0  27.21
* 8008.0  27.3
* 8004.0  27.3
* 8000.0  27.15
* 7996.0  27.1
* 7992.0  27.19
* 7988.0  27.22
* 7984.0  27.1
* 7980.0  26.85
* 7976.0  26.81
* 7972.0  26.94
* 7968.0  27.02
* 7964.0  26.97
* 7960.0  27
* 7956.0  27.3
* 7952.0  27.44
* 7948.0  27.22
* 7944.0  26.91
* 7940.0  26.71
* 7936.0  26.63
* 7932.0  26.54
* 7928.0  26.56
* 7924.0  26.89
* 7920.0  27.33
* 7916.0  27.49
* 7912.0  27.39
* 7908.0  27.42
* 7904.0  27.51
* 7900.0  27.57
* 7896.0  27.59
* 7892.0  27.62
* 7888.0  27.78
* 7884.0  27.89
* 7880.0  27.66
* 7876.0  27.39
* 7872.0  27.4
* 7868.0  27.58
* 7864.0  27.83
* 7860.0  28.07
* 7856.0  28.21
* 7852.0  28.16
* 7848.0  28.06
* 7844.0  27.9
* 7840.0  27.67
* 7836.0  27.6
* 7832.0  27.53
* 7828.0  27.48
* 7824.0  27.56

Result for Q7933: 0.6 angstrom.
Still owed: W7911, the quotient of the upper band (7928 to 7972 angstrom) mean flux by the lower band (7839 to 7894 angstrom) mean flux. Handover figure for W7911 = 1.0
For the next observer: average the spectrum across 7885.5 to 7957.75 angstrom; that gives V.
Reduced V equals 27.2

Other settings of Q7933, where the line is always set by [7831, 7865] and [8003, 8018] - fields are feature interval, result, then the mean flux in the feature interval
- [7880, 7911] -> 0.1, 27.6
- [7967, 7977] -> 0.2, 26.9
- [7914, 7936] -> 0.5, 26.9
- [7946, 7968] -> 0.2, 27.2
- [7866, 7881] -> 0.2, 27.5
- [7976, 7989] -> 0.2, 27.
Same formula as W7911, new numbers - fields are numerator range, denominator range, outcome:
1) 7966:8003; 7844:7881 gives 0.97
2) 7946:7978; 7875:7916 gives 0.98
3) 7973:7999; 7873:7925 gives 0.98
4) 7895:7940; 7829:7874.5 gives 0.98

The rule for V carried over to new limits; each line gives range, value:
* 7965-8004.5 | 27.1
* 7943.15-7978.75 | 27.1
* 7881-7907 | 27.7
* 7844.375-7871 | 28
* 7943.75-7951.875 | 27.2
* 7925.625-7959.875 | 26.9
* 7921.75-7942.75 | 26.7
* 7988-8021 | 27.1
